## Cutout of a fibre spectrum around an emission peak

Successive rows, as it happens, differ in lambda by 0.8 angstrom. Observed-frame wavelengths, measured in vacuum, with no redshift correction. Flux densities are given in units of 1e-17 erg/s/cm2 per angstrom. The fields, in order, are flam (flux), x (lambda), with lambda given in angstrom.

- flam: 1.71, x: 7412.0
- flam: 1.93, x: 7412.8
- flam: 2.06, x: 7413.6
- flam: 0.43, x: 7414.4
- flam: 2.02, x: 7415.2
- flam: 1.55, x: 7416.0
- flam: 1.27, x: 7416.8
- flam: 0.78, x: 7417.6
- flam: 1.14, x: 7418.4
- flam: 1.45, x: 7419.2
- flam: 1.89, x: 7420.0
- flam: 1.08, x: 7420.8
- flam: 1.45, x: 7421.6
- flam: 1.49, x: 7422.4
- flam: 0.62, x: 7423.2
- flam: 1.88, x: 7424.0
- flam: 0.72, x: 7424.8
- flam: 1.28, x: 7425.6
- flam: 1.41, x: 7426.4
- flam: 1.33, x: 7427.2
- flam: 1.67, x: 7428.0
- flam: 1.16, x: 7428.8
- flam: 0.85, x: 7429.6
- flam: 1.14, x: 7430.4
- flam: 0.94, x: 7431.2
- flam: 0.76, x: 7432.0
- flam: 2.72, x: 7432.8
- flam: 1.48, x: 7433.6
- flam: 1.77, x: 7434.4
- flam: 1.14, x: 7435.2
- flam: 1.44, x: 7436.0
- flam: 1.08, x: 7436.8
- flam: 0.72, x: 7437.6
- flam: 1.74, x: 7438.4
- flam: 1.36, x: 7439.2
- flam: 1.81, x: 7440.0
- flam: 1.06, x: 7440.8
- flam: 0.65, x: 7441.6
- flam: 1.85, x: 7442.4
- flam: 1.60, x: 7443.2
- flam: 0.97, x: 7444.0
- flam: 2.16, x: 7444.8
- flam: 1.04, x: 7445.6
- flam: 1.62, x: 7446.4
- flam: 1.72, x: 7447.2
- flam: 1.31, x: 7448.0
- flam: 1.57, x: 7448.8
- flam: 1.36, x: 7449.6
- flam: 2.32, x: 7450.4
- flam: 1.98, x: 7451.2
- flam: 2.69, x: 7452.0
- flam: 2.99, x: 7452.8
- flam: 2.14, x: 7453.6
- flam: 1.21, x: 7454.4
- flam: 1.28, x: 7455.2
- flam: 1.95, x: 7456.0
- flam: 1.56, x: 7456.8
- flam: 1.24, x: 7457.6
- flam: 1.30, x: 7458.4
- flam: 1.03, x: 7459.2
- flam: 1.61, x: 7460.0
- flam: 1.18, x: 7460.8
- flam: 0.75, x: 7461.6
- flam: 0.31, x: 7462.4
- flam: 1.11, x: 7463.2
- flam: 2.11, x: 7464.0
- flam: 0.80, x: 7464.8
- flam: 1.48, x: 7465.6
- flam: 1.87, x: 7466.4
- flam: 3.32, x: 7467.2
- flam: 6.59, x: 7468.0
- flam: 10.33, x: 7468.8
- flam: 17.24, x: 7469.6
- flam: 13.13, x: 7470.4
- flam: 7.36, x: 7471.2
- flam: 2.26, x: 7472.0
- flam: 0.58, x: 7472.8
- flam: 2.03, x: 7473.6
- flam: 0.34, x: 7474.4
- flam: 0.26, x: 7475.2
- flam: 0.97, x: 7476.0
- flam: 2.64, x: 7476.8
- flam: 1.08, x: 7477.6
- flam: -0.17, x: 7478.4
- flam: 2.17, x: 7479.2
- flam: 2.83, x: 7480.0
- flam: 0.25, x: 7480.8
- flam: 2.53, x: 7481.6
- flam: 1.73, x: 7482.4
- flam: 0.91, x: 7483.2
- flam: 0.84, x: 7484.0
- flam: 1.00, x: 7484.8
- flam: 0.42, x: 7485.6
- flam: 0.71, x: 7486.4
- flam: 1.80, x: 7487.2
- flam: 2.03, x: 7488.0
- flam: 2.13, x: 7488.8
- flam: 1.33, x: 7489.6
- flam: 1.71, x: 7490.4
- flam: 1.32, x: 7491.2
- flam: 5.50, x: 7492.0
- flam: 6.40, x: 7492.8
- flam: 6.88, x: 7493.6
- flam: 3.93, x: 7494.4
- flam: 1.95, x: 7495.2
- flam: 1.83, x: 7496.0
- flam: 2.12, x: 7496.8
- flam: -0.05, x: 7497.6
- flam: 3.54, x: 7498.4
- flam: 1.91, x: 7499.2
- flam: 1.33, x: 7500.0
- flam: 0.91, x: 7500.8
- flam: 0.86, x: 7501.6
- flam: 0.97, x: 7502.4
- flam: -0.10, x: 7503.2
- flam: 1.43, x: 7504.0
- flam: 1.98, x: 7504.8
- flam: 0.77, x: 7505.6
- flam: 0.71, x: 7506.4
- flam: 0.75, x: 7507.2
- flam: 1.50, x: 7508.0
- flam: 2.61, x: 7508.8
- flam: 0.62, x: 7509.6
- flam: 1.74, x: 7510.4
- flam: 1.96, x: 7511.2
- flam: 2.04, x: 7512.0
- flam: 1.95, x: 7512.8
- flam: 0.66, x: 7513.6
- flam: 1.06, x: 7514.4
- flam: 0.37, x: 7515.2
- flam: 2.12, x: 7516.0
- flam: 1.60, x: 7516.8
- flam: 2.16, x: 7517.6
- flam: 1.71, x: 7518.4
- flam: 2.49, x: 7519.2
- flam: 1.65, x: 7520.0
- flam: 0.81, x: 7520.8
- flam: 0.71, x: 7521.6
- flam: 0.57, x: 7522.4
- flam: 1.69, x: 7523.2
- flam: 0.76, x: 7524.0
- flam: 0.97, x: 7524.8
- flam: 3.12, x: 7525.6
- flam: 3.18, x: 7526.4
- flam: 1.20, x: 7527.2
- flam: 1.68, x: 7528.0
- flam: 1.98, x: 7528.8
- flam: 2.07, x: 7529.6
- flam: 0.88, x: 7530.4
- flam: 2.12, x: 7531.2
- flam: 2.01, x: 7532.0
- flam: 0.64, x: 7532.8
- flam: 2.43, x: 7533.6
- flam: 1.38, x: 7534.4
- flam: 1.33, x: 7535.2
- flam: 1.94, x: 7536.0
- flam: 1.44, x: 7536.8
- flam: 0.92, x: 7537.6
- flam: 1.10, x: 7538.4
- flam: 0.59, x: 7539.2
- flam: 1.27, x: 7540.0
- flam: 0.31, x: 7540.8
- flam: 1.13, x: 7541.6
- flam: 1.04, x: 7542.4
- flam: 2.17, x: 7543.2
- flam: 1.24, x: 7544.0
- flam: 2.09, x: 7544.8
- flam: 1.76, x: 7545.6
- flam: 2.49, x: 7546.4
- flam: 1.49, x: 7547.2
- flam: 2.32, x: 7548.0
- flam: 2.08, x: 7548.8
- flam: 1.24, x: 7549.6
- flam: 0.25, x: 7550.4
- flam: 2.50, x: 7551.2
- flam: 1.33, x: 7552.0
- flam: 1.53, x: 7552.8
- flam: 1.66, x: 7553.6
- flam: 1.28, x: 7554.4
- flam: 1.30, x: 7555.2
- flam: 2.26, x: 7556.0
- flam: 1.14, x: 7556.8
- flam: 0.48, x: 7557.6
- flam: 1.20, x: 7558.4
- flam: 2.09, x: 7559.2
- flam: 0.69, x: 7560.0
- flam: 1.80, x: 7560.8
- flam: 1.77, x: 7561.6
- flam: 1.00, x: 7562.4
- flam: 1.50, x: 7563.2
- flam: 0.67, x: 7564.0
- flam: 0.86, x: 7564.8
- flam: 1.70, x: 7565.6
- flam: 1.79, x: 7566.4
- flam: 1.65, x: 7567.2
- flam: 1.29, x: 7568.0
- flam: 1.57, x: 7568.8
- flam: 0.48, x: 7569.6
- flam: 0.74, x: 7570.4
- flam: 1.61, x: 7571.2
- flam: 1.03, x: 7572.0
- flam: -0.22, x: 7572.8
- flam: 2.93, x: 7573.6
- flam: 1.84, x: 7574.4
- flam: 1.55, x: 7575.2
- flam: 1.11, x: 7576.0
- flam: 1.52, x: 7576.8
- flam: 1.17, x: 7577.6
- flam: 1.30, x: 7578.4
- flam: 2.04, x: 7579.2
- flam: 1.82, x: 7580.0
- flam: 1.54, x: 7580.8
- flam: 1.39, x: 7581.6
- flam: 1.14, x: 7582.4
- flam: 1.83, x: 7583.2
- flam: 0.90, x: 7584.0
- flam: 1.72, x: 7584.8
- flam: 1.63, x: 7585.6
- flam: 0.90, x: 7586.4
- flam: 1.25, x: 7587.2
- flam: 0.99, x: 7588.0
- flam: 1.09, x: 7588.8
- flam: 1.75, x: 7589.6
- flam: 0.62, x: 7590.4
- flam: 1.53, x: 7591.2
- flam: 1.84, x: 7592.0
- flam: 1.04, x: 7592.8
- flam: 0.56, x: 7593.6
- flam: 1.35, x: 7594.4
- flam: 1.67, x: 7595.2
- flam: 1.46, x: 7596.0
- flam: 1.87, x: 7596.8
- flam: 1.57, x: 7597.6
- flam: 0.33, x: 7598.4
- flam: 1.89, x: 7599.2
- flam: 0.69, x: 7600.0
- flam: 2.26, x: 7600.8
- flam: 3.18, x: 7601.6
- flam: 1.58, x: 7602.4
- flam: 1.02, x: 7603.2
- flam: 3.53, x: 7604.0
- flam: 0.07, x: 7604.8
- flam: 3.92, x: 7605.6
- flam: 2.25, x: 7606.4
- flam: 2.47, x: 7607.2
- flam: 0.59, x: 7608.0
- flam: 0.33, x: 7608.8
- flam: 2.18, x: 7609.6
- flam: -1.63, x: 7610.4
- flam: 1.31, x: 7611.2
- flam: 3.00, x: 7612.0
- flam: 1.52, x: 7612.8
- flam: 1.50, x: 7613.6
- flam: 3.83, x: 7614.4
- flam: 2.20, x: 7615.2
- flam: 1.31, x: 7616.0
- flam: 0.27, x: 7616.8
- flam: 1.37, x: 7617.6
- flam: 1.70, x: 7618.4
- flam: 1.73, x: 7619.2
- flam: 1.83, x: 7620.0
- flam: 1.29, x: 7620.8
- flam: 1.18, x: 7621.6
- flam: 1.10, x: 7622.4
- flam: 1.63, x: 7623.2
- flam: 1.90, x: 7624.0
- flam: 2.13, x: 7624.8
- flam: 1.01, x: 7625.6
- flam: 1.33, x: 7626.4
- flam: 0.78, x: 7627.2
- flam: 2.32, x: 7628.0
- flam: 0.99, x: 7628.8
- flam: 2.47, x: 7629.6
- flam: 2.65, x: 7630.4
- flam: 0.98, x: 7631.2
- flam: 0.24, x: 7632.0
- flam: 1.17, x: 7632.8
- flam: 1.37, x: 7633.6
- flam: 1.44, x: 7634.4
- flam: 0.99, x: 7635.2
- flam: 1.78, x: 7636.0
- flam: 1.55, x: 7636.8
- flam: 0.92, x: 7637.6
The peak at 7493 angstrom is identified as [N II]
